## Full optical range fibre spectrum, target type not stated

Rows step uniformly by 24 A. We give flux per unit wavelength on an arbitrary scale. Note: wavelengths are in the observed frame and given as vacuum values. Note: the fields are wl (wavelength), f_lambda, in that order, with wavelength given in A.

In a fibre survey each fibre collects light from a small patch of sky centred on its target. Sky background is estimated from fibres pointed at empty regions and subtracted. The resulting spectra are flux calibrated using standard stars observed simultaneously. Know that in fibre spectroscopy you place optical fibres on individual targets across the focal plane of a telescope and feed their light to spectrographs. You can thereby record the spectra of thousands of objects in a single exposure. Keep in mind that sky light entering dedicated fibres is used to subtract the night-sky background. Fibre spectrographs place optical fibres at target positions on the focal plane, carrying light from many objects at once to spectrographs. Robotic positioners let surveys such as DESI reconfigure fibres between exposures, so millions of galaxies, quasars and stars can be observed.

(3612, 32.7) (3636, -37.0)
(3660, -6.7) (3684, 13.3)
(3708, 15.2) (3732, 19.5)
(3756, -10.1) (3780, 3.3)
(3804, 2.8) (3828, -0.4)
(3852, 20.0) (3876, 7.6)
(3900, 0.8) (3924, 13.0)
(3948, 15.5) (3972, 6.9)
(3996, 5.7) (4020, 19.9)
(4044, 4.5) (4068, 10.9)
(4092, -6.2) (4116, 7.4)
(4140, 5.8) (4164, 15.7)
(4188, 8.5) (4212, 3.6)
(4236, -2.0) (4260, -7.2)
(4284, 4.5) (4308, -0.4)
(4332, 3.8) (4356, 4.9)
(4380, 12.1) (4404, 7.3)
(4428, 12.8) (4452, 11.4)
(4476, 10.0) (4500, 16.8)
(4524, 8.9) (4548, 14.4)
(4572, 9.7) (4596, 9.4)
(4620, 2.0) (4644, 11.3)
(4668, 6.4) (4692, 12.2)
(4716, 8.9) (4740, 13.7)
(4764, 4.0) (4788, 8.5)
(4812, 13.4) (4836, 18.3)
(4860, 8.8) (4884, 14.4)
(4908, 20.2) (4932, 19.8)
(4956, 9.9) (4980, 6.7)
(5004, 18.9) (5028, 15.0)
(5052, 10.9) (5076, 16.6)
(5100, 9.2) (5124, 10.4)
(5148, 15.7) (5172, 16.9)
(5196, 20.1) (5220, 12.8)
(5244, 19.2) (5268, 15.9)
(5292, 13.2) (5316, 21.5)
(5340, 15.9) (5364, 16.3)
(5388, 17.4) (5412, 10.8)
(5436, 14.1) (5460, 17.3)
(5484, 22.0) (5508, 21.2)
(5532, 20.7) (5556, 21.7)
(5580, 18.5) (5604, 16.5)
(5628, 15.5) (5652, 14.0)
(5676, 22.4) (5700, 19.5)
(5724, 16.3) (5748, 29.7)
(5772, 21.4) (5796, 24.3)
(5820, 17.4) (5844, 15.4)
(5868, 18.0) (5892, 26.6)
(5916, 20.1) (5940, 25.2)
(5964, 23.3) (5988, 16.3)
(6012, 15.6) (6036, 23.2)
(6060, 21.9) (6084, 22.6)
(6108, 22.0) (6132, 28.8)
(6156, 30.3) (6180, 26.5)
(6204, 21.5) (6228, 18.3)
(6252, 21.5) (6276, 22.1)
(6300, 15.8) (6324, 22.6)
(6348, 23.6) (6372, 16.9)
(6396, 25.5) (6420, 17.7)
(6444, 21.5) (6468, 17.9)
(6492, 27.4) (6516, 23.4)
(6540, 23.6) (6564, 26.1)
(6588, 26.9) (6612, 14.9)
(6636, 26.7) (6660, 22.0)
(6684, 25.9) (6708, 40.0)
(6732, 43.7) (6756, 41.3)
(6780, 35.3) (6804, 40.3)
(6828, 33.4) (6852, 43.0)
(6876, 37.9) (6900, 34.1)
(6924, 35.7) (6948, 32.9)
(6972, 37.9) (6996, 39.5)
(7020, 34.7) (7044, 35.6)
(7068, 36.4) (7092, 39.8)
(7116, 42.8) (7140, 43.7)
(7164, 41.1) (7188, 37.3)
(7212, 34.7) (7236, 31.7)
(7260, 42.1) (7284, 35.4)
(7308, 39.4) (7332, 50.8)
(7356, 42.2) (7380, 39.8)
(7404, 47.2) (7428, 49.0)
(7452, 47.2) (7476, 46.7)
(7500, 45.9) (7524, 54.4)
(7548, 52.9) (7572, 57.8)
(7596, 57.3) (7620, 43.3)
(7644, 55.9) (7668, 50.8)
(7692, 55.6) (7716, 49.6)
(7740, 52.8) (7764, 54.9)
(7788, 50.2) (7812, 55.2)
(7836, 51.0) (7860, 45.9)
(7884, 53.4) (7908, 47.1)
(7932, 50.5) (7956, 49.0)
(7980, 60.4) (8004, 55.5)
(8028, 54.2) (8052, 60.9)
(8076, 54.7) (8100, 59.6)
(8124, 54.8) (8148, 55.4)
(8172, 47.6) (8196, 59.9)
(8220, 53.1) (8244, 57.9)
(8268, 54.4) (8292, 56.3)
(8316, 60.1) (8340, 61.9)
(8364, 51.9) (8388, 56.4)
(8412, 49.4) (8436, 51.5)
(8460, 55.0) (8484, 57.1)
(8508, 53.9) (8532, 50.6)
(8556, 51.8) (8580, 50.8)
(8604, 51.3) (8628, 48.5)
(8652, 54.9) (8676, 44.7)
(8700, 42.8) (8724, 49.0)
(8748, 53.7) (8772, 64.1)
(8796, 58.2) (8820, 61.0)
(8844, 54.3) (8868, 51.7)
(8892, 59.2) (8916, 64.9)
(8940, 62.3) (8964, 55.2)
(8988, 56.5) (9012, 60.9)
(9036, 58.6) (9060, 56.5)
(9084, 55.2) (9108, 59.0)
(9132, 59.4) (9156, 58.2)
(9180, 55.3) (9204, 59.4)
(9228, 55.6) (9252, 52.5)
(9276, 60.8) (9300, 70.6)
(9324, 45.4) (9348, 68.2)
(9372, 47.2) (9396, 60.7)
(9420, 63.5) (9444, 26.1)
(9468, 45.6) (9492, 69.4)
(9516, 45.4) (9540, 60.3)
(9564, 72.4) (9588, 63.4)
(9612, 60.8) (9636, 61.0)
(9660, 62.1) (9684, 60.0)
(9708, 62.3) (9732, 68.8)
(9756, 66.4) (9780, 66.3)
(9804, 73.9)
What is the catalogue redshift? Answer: 0.680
